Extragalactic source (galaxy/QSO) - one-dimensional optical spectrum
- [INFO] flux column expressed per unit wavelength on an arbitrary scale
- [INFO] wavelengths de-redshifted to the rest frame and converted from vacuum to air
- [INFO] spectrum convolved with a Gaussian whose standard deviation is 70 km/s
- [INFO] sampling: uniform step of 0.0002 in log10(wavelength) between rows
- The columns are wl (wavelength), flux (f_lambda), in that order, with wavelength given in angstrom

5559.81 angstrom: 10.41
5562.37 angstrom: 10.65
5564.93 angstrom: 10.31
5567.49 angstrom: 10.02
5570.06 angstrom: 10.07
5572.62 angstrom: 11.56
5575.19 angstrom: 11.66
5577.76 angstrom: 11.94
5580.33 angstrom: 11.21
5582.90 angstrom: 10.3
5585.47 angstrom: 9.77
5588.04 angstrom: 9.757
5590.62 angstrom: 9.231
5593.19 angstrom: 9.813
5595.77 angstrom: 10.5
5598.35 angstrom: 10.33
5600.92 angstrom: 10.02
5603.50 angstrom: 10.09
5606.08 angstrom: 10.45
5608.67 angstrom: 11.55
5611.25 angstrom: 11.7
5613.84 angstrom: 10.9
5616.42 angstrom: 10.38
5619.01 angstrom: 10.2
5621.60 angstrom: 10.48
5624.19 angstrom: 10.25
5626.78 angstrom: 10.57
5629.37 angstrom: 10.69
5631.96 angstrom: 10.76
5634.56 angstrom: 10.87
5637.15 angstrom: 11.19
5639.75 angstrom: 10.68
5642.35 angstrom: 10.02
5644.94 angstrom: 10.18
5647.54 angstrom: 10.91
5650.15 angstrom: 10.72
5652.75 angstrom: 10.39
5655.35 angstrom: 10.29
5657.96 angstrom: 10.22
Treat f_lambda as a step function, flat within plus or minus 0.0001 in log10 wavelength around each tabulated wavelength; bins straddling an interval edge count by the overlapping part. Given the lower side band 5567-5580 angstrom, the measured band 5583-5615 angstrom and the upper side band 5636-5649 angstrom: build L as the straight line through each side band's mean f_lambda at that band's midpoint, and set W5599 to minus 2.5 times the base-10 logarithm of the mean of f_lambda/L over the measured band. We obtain 0.059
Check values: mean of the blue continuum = 11.1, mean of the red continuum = 10.6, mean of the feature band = 10.3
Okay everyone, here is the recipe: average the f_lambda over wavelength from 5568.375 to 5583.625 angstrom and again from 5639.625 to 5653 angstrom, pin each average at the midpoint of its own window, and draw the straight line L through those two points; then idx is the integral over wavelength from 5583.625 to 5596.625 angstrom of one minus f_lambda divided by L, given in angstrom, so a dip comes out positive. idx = 1.4 angstrom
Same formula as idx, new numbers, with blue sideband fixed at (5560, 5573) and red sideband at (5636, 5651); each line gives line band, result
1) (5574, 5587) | -0.59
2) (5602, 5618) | -0.44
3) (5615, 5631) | 0.19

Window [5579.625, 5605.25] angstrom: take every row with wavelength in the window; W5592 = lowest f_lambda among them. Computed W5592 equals 9.231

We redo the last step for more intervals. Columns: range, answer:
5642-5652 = 10.02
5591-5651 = 9.813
